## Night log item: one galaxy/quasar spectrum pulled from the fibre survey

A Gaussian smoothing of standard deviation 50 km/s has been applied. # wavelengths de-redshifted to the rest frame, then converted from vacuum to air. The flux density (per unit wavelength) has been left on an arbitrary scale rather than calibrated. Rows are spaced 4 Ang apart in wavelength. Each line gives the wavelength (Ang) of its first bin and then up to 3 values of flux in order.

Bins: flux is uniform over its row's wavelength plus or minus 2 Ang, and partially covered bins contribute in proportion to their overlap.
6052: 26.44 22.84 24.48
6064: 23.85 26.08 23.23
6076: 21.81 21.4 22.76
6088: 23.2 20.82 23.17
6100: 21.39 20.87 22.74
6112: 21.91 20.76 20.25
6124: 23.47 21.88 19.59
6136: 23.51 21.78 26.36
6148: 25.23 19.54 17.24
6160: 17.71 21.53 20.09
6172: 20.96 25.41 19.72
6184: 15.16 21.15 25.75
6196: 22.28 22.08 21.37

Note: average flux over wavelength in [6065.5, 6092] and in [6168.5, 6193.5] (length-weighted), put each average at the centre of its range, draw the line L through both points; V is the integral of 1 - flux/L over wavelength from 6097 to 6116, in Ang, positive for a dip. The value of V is 0.6 Ang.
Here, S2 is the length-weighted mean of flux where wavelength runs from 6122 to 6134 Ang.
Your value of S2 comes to 21.6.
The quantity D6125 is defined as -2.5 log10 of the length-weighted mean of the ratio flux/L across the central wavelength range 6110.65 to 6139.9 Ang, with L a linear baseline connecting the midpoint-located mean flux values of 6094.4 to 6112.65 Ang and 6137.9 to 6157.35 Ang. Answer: 0.02 mag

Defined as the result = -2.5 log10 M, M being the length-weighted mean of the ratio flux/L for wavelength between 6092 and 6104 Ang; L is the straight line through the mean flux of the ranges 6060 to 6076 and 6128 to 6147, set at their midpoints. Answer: 0.08 mag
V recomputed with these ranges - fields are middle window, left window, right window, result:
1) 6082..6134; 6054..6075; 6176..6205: 3.0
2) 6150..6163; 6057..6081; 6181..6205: 2.1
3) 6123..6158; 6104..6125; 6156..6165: -3.4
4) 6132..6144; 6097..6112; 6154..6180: -1.0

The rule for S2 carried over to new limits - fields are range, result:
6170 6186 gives 20.3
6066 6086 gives 23.1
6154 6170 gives 19.1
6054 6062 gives 23.7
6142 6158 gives 22.1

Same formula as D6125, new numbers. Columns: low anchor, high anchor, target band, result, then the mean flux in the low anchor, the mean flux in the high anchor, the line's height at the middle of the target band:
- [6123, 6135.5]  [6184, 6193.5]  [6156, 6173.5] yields 0.10 mag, 21.7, 21.6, 21.6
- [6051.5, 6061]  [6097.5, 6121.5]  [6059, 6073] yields -0.03 mag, 24.3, 21.4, 23.8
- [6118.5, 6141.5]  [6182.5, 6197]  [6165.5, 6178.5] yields -0.03 mag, 21.8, 21.2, 21.4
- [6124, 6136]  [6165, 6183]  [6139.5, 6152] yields -0.12 mag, 21.7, 21.2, 21.5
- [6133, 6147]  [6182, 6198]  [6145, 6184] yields 0.09 mag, 23.7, 21.1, 22.4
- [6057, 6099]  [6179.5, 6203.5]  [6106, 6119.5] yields 0.04 mag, 23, 21.1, 22.5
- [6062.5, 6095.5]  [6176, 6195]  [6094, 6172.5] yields 0.02 mag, 22.9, 21.1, 22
